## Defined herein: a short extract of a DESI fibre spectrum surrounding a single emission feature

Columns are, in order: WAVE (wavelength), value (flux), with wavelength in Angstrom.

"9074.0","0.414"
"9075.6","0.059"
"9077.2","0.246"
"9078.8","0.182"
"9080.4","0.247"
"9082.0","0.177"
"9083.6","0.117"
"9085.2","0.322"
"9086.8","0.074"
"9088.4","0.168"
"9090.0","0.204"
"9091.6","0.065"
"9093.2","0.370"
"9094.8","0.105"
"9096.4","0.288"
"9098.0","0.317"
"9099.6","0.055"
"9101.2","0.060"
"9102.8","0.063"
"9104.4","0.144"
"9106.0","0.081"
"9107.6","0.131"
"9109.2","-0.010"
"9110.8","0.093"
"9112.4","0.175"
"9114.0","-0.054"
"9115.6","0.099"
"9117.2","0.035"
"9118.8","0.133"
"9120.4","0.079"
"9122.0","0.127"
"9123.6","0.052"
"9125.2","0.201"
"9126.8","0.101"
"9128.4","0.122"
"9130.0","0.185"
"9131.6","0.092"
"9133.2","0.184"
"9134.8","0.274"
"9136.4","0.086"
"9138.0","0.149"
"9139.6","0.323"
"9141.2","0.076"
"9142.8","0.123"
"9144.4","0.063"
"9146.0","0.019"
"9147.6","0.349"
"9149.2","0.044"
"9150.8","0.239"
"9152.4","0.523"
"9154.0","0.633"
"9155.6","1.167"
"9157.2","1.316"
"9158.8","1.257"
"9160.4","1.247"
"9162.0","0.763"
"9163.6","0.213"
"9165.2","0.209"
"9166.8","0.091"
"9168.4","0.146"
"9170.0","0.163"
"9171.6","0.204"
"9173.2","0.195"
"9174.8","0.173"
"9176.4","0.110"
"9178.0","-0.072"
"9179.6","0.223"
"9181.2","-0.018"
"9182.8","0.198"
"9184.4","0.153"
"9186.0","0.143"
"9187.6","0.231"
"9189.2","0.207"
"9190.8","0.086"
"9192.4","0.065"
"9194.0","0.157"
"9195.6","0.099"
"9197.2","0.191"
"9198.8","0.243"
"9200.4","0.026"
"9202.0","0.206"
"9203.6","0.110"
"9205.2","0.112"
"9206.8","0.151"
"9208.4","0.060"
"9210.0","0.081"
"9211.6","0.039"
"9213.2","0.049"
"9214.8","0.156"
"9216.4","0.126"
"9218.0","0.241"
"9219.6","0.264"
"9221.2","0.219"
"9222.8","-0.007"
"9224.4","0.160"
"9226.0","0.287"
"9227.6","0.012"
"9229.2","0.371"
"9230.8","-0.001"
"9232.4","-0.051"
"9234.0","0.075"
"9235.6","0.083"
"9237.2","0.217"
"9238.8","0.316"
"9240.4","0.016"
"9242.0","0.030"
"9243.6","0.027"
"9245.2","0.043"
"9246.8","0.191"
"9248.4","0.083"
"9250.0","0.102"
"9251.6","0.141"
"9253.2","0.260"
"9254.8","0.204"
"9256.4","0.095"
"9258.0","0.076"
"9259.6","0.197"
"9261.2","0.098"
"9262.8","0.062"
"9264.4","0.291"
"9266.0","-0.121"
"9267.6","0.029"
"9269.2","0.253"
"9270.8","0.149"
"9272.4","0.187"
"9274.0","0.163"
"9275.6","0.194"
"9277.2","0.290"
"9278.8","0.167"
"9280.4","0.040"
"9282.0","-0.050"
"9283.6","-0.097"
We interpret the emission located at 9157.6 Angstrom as [O III] 5007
